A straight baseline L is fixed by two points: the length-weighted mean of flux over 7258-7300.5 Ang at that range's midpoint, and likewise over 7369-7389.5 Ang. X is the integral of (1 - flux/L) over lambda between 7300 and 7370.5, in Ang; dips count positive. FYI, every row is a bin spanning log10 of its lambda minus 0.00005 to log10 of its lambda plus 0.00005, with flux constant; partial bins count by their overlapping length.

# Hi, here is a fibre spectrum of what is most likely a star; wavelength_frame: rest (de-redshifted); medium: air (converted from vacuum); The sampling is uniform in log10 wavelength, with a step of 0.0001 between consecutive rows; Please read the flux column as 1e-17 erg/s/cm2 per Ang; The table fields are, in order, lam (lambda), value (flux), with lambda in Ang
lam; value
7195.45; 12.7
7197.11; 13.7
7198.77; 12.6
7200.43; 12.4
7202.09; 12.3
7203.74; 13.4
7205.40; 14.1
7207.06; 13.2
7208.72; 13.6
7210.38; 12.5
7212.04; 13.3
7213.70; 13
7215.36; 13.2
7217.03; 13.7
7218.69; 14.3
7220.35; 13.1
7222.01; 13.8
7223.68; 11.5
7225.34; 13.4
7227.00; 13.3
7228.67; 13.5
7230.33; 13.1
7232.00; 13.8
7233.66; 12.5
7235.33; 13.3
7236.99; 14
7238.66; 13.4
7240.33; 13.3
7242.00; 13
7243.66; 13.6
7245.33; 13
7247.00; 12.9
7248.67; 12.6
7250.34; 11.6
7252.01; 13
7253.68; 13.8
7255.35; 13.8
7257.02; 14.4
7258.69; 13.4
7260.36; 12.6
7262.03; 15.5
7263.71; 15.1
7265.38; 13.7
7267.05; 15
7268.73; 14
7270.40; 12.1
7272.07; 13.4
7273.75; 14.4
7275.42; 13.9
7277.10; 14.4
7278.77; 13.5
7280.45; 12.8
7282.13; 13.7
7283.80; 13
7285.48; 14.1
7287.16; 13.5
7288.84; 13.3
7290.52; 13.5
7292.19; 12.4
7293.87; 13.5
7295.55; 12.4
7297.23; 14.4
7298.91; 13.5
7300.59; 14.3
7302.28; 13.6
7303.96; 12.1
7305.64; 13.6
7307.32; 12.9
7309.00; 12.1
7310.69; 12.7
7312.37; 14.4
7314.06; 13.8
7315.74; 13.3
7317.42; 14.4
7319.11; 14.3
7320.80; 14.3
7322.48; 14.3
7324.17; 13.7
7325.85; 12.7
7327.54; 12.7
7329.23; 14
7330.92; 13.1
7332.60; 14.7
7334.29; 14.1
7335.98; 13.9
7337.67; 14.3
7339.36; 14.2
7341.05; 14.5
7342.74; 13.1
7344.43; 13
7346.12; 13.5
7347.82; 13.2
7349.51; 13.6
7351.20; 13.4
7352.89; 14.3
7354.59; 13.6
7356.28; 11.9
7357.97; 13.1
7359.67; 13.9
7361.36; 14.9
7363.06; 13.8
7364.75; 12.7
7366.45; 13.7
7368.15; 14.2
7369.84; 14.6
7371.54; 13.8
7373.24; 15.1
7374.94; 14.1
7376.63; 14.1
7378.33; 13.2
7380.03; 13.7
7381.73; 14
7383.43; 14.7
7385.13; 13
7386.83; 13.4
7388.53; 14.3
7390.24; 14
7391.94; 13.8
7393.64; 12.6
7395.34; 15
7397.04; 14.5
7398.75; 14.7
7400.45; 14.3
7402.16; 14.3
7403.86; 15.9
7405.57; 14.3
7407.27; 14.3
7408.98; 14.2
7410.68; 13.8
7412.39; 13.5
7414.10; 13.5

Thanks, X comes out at 1.1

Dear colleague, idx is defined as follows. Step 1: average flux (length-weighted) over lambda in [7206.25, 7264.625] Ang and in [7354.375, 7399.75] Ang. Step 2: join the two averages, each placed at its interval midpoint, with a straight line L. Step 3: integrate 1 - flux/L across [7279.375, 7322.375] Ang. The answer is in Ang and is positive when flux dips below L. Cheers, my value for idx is 0.4 Ang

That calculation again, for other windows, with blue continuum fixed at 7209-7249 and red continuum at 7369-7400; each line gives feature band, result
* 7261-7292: -0.7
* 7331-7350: 0.0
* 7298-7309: 0.3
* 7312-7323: -0.3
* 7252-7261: -0.1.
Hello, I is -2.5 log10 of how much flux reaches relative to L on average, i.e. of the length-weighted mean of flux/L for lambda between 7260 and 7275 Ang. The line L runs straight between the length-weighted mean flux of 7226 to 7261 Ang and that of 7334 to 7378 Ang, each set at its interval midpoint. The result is -0.05 mag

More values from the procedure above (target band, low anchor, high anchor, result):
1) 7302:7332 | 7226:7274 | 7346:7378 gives 0.015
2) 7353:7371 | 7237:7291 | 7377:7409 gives 0.024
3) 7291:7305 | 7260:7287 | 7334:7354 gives 0.041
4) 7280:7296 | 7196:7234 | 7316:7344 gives 0.030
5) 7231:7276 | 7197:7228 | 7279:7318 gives -0.021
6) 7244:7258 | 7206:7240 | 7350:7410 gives 0.021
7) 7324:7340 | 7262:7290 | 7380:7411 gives 0.018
